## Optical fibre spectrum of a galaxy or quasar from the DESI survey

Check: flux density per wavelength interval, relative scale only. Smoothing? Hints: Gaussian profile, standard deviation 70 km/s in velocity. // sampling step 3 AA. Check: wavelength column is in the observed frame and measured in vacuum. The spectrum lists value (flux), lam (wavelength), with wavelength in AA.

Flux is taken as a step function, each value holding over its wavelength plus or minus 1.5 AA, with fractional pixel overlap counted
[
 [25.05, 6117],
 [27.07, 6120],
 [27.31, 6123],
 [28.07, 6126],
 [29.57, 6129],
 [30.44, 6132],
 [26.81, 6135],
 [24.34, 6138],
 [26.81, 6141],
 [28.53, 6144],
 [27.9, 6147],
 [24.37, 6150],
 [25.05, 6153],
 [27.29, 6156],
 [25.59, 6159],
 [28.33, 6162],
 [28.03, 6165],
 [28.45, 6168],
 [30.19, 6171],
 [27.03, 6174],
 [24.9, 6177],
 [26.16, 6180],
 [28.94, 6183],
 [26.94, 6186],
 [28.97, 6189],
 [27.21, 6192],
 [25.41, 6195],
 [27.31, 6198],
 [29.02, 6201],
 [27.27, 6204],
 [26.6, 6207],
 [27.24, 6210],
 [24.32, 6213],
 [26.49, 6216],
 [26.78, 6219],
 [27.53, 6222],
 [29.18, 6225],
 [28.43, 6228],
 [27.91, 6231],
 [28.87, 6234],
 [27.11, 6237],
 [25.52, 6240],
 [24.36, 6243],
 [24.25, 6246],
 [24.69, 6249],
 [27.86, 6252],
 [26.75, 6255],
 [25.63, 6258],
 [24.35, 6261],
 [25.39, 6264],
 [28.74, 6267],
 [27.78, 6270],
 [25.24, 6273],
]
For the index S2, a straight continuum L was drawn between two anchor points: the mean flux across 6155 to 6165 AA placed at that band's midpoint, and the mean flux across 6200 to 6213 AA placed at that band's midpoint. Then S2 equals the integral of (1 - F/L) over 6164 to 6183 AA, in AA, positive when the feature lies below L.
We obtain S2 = -0.3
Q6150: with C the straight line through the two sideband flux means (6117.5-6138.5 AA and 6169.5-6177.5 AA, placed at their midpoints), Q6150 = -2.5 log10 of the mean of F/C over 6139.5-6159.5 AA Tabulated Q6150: 0.05 mag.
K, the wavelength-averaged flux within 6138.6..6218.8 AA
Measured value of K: 27.1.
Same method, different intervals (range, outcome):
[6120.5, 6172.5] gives 27.5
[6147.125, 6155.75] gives 25.6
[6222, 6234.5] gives 28.4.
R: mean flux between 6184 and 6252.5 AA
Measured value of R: 26.9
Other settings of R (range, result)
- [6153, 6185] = 27.4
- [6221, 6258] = 26.8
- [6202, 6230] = 27.1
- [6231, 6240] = 27.6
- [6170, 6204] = 27.4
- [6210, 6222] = 26.2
